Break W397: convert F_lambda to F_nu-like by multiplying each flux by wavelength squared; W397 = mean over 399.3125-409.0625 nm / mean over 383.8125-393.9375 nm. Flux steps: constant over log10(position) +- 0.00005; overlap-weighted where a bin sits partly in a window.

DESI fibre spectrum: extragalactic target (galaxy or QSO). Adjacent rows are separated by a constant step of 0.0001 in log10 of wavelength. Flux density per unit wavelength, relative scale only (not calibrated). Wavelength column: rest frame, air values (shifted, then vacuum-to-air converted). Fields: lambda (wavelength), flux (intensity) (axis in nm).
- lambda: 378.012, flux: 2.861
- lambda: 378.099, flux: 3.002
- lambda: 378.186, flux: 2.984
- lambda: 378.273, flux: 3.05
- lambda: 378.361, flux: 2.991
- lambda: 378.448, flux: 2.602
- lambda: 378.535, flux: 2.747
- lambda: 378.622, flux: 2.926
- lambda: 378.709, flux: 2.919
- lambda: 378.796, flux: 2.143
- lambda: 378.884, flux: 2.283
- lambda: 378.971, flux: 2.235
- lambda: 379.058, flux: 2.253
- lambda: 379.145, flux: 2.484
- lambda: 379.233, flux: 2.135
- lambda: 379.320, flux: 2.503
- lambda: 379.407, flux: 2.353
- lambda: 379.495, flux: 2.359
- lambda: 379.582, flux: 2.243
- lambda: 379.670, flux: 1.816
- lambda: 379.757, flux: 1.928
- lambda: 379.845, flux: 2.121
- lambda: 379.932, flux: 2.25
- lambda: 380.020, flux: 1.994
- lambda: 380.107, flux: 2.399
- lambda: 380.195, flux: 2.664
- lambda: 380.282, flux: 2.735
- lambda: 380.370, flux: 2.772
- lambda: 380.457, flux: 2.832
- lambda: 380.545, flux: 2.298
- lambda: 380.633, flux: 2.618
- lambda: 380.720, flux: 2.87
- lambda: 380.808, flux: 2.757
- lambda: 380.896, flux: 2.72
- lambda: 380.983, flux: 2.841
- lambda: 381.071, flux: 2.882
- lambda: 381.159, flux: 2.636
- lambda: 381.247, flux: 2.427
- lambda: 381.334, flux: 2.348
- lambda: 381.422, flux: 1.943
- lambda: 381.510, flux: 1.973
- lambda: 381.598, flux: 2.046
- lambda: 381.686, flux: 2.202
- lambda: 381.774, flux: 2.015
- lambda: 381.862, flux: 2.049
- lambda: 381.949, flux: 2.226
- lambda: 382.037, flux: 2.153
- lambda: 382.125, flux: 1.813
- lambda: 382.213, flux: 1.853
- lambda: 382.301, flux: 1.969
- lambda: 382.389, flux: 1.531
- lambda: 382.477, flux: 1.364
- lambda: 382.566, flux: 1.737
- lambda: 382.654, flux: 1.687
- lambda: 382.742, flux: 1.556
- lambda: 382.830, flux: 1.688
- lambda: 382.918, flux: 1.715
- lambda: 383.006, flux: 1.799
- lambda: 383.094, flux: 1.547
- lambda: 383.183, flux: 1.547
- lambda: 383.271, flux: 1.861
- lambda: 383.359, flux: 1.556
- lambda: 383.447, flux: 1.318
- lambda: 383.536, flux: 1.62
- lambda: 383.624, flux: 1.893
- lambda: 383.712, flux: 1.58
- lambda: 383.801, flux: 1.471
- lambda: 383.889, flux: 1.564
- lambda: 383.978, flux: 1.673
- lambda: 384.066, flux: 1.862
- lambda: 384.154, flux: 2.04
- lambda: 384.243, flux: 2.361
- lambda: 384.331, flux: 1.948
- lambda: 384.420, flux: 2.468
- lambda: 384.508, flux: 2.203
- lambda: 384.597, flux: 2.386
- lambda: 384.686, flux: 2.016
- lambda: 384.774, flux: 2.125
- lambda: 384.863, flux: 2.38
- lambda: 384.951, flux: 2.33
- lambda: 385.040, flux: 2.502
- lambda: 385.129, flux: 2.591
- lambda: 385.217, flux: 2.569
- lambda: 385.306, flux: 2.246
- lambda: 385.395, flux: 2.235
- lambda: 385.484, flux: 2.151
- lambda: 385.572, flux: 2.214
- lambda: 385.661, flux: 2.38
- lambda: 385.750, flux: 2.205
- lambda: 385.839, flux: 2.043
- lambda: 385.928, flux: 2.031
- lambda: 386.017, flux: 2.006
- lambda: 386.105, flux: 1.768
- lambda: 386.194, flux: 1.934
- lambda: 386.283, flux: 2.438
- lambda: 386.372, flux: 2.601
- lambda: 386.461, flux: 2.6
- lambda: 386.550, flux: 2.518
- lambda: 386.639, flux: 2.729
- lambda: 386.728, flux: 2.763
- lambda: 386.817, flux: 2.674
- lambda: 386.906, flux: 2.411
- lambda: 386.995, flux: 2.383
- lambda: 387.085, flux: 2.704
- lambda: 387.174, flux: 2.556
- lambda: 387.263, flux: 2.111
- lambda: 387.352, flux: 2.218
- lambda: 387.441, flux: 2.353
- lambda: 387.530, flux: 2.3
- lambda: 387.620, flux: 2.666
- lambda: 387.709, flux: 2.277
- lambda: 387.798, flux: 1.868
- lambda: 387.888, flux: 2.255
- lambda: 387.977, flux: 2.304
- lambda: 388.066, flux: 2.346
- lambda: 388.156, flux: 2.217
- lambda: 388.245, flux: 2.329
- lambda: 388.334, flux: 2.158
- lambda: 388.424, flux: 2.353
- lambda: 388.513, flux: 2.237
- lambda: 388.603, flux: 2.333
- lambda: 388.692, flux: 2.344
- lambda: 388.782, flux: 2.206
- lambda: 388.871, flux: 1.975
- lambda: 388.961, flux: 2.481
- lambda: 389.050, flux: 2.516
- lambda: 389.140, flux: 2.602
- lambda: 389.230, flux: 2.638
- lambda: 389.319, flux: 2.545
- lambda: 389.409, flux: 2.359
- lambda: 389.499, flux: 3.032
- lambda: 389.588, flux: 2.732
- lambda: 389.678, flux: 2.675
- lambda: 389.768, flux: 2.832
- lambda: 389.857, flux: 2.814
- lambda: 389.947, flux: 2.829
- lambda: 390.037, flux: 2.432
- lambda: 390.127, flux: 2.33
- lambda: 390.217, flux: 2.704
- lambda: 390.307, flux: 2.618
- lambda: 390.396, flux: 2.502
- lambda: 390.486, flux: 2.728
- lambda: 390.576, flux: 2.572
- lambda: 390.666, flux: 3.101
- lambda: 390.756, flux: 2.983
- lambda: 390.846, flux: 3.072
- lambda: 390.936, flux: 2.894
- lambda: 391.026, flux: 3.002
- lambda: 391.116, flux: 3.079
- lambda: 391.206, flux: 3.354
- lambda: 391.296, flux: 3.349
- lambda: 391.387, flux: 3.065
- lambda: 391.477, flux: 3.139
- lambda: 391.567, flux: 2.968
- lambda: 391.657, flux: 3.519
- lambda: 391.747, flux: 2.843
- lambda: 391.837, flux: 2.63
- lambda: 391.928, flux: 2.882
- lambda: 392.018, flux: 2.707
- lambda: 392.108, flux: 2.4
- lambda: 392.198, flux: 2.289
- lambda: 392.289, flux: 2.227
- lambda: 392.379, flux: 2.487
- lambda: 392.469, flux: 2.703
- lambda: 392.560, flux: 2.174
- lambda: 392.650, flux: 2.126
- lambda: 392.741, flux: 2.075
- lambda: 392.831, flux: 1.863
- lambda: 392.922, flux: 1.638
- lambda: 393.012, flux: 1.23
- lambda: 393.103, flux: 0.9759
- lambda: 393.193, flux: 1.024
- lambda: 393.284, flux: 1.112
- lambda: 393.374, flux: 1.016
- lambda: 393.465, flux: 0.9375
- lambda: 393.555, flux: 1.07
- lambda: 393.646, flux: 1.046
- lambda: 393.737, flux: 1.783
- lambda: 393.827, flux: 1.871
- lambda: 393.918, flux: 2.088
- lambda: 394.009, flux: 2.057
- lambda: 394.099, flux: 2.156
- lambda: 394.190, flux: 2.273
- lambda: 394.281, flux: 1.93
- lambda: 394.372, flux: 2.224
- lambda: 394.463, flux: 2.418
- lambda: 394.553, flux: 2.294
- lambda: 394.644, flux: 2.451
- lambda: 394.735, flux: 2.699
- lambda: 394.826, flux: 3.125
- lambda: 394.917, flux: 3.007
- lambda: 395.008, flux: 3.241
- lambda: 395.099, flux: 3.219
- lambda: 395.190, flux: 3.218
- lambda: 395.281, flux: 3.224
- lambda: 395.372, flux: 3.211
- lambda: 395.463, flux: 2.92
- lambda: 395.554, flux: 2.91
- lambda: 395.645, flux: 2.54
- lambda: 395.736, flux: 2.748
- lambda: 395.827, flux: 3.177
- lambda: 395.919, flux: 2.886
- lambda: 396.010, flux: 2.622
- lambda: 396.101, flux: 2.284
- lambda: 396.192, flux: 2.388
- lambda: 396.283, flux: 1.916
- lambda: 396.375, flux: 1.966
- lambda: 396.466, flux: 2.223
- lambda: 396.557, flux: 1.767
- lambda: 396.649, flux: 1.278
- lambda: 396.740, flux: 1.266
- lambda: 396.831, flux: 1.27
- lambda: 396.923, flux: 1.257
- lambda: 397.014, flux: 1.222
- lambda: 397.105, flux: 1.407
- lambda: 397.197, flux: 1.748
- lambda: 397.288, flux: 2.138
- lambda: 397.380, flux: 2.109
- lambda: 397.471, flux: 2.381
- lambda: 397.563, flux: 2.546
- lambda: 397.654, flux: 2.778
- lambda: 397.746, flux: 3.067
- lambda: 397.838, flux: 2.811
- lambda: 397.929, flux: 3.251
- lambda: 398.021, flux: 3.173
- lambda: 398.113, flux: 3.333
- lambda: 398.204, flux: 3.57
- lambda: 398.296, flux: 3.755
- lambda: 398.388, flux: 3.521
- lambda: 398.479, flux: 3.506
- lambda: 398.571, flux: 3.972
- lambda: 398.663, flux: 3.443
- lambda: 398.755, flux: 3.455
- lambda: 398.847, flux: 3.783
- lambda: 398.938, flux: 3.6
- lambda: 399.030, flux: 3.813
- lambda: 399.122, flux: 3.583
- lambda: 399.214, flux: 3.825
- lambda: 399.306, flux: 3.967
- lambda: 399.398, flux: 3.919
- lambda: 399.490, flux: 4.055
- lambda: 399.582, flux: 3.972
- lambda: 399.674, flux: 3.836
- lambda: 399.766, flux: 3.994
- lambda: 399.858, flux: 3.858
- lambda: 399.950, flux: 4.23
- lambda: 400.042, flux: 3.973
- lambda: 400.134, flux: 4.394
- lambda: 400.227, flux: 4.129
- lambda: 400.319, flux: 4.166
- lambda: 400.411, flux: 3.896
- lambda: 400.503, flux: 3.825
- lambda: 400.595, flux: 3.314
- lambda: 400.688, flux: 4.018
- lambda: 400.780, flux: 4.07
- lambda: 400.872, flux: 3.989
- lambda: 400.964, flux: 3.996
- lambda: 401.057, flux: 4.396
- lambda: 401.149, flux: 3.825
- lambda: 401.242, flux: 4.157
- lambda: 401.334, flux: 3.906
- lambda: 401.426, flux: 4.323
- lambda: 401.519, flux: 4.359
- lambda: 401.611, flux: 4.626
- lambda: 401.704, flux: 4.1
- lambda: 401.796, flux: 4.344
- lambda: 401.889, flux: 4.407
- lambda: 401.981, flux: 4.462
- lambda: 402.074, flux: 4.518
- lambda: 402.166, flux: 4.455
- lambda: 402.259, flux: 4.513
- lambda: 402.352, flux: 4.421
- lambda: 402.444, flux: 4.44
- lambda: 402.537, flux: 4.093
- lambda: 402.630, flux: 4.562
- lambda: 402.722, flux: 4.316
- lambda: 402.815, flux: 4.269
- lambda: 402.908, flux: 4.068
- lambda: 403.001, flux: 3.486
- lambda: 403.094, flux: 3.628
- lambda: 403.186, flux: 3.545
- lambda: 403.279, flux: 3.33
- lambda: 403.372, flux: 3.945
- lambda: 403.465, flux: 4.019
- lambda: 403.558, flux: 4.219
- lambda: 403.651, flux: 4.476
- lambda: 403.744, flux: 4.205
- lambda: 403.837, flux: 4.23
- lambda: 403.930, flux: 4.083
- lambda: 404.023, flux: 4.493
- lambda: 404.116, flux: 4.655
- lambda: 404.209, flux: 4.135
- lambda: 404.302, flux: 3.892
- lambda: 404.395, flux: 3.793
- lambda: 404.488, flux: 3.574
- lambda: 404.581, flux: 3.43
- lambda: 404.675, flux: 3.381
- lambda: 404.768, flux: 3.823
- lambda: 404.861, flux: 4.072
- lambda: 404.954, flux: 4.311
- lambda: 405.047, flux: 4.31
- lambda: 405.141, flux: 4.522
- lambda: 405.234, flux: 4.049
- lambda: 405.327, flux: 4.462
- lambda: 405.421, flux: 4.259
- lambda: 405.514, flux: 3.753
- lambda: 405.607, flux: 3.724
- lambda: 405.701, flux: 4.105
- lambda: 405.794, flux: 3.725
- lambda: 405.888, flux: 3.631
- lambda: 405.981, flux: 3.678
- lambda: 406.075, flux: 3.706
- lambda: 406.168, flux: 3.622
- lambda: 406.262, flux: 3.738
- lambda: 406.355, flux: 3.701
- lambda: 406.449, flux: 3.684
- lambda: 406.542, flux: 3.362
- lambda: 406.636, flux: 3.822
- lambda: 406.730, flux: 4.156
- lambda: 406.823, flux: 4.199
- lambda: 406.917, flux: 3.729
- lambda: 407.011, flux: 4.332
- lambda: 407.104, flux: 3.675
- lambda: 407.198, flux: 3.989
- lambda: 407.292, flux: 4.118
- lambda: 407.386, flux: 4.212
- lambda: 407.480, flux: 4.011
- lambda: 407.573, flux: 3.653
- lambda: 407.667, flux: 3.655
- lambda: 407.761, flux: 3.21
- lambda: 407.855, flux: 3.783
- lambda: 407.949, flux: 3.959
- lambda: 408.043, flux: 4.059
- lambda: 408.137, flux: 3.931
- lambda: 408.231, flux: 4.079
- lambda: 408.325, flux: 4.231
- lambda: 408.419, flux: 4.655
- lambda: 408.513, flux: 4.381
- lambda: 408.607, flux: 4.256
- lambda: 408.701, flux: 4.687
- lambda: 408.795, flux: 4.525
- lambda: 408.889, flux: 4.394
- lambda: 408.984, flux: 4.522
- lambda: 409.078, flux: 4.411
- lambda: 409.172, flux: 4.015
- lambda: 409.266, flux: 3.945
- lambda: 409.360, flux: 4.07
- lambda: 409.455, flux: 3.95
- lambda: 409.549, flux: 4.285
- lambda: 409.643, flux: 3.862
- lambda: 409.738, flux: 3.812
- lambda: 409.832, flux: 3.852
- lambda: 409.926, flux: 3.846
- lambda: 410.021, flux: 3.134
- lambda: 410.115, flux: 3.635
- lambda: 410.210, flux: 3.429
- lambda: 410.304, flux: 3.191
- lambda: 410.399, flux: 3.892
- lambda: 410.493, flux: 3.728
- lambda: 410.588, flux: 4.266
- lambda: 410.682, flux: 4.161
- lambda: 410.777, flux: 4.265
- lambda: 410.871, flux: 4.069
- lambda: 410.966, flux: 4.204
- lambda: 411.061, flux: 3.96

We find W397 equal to 1.87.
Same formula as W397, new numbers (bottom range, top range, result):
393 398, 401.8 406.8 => 1.92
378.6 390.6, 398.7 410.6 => 1.96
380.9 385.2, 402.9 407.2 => 2.20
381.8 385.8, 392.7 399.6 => 1.37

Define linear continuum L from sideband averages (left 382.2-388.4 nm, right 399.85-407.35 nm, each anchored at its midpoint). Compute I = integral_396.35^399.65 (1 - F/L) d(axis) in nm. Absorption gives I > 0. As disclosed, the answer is 0.58 nm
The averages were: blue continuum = 2.11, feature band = 2.87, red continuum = 4.04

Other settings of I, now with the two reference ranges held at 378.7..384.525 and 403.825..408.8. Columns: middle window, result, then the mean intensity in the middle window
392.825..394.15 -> 0.69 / 1.45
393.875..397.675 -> 0.99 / 2.34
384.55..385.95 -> 0.06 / 2.28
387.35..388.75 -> 0.17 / 2.29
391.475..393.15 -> 0.33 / 2.34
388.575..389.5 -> 0.08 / 2.43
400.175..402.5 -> -0.38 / 4.19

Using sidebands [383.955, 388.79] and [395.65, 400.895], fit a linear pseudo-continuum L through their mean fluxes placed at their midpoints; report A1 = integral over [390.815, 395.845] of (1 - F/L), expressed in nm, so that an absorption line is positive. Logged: 0.62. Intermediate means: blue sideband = 2.29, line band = 2.42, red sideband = 3.09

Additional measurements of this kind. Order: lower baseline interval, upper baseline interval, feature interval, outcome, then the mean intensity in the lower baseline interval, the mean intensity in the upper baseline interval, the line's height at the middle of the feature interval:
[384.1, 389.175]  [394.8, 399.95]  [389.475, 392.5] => -0.29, 2.31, 2.92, 2.56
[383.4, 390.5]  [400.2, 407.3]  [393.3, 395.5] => 0.57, 2.31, 4.03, 3.07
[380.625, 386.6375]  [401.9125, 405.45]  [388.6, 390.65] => 0.10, 2.09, 4.12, 2.7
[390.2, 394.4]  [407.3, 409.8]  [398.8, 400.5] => -0.45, 2.3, 4.1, 3.12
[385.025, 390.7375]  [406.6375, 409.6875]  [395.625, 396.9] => 0.40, 2.43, 4.09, 3.11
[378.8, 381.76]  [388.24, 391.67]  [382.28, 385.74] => 0.78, 2.38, 2.7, 2.51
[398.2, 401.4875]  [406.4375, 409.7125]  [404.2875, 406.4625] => 0.07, 3.9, 4.05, 4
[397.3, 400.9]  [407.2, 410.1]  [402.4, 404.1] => -0.13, 3.6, 4.04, 3.79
